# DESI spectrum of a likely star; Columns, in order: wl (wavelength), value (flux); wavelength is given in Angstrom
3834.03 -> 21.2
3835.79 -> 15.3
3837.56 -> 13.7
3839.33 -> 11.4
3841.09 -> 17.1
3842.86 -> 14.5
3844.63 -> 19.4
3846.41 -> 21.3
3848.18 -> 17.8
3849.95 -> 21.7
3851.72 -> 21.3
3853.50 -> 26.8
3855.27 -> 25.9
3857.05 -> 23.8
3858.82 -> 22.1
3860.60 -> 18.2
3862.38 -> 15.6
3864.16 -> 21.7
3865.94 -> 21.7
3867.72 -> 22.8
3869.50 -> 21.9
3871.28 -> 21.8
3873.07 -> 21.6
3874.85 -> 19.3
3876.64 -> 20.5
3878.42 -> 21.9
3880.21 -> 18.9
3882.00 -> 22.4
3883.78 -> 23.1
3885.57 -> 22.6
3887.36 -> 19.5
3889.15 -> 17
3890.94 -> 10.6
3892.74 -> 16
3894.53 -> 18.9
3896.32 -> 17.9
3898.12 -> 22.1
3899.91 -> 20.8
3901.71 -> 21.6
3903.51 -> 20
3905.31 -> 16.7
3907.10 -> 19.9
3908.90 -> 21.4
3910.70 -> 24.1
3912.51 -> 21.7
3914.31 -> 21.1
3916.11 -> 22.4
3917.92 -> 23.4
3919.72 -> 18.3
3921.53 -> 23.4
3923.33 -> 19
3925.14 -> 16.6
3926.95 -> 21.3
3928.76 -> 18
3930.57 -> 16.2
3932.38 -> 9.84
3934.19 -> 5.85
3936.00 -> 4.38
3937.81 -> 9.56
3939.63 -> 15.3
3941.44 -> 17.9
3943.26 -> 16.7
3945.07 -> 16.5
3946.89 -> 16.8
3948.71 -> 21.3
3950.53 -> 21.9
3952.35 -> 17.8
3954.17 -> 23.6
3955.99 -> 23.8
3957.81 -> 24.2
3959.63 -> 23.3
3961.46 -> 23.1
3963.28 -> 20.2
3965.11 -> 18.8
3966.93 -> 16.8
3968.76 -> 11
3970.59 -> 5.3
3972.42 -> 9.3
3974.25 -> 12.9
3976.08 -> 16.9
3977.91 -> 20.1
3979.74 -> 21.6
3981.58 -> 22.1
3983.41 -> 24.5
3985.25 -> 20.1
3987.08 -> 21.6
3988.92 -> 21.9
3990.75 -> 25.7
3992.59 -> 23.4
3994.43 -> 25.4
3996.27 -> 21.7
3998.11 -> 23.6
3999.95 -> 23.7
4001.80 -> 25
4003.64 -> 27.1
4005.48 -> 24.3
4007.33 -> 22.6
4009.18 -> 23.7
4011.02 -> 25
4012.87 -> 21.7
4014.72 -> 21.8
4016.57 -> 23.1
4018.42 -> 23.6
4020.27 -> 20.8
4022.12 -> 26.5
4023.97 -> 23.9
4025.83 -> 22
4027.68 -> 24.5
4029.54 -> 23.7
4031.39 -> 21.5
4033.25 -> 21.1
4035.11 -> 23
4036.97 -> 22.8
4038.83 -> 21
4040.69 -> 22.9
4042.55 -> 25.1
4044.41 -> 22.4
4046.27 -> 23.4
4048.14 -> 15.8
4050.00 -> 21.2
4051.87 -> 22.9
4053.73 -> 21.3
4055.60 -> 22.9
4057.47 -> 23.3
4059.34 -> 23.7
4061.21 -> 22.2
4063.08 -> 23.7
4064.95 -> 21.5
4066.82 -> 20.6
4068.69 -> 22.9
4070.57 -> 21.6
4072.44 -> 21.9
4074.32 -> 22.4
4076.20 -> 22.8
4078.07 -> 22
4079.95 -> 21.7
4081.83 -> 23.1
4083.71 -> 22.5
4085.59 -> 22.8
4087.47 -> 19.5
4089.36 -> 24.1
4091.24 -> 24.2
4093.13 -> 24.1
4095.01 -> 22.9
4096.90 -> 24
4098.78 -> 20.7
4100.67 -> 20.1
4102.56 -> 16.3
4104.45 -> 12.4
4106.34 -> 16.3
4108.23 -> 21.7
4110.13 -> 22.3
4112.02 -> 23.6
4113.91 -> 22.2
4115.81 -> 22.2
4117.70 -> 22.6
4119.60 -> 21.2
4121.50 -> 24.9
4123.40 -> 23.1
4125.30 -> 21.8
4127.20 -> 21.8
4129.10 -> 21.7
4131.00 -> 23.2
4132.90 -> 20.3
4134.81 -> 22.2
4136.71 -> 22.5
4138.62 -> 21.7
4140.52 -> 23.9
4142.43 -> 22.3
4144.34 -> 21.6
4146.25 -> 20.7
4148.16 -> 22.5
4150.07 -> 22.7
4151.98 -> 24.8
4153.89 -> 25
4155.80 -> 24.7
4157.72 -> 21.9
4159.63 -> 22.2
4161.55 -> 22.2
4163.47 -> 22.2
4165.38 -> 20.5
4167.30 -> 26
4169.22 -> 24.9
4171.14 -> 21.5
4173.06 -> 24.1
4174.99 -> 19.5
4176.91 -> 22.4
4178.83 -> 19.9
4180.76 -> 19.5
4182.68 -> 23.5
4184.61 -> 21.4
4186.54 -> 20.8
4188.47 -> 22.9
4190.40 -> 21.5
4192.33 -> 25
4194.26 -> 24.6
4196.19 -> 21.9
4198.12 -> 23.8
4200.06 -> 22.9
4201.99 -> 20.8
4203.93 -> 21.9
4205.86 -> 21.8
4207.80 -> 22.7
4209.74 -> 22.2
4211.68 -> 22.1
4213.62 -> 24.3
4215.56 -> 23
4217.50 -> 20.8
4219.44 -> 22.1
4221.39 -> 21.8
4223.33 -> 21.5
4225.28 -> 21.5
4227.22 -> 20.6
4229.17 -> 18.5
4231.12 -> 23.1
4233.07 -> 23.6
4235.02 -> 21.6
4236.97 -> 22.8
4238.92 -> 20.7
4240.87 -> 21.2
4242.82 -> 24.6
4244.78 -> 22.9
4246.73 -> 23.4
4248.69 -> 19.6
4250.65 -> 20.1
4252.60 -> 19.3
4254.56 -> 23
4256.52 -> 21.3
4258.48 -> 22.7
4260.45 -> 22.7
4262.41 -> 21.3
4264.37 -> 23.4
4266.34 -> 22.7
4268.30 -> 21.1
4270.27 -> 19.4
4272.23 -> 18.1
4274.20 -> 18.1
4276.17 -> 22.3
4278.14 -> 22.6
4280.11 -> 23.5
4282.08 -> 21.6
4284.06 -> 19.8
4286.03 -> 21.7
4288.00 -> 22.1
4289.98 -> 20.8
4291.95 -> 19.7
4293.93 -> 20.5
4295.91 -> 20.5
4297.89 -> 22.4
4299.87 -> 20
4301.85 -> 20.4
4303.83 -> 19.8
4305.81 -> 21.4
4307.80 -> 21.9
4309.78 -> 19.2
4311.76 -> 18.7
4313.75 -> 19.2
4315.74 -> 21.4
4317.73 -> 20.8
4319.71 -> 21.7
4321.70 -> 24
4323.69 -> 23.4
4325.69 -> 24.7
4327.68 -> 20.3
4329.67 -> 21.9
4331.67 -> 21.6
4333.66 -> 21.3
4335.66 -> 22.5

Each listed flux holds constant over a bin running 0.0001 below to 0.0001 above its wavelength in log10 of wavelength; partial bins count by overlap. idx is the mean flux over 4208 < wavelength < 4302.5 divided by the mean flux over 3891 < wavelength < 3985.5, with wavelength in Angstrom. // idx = 1.2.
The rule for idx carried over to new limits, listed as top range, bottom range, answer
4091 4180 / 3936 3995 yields 1.17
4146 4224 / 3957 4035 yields 1.05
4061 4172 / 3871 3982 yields 1.20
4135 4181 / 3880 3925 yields 1.12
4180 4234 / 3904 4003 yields 1.16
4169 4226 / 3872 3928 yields 1.10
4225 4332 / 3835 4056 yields 1.06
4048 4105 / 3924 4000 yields 1.19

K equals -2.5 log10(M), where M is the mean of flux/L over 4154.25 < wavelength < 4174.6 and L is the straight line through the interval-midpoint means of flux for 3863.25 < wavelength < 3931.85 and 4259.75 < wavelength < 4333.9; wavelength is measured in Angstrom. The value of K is -0.11 mag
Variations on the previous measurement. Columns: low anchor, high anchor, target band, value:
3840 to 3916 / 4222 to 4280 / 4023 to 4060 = -0.08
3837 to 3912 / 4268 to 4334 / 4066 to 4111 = -0.04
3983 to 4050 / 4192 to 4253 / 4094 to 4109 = 0.17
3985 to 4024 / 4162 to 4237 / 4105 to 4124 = 0.05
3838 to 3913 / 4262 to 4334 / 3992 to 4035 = -0.15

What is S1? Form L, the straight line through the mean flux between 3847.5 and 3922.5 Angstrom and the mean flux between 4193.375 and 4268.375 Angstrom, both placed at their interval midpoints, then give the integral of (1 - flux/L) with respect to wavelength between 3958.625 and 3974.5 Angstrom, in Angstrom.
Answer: 4.0 Angstrom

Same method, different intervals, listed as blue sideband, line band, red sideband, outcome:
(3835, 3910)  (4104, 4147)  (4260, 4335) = -2.23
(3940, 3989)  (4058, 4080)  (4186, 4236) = -2.22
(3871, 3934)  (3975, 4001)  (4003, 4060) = -0.64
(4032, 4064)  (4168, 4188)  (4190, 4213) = 0.67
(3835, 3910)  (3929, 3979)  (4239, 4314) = 9.27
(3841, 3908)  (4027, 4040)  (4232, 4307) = -1.13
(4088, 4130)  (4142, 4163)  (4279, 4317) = -1.40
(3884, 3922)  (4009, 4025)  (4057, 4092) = -1.27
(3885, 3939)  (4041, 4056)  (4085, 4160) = -0.97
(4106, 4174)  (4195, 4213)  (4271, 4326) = -0.31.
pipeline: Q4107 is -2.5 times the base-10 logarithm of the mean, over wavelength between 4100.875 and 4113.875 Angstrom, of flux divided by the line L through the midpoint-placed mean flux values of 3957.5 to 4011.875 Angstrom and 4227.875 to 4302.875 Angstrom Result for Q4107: 0.11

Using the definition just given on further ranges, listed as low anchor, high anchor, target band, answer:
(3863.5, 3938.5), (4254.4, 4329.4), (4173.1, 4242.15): -0.06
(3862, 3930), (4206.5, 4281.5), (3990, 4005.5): -0.18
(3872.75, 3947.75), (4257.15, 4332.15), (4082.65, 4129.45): -0.09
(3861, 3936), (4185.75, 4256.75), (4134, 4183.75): -0.05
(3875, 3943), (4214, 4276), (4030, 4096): -0.13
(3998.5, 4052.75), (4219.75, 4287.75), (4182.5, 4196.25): -0.04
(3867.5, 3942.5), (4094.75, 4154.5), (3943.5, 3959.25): -0.07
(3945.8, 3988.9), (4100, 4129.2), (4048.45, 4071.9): -0.10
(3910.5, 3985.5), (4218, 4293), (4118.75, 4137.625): -0.12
